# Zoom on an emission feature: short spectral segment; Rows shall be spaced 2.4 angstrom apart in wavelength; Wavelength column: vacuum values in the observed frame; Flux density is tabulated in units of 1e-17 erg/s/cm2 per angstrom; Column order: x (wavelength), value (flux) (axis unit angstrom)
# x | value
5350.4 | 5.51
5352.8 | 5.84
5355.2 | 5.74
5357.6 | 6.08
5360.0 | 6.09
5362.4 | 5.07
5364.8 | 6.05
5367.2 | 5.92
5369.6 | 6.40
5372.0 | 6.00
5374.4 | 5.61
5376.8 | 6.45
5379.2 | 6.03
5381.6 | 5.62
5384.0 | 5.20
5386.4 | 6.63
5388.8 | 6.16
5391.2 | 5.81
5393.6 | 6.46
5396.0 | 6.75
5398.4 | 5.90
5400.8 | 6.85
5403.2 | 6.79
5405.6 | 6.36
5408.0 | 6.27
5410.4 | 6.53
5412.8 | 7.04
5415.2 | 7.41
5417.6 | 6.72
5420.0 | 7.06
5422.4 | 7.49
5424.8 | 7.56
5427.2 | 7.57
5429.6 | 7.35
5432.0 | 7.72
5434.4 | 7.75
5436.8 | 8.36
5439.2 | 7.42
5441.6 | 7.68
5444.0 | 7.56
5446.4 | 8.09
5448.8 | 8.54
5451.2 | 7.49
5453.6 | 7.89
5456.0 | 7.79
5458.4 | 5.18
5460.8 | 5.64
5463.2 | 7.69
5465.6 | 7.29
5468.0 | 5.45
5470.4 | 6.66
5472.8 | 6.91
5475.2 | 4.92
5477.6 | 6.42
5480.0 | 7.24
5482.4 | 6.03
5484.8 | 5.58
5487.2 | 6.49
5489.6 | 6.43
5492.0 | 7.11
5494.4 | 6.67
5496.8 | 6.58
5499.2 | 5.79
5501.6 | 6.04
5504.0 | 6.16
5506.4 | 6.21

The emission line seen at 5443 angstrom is C IV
